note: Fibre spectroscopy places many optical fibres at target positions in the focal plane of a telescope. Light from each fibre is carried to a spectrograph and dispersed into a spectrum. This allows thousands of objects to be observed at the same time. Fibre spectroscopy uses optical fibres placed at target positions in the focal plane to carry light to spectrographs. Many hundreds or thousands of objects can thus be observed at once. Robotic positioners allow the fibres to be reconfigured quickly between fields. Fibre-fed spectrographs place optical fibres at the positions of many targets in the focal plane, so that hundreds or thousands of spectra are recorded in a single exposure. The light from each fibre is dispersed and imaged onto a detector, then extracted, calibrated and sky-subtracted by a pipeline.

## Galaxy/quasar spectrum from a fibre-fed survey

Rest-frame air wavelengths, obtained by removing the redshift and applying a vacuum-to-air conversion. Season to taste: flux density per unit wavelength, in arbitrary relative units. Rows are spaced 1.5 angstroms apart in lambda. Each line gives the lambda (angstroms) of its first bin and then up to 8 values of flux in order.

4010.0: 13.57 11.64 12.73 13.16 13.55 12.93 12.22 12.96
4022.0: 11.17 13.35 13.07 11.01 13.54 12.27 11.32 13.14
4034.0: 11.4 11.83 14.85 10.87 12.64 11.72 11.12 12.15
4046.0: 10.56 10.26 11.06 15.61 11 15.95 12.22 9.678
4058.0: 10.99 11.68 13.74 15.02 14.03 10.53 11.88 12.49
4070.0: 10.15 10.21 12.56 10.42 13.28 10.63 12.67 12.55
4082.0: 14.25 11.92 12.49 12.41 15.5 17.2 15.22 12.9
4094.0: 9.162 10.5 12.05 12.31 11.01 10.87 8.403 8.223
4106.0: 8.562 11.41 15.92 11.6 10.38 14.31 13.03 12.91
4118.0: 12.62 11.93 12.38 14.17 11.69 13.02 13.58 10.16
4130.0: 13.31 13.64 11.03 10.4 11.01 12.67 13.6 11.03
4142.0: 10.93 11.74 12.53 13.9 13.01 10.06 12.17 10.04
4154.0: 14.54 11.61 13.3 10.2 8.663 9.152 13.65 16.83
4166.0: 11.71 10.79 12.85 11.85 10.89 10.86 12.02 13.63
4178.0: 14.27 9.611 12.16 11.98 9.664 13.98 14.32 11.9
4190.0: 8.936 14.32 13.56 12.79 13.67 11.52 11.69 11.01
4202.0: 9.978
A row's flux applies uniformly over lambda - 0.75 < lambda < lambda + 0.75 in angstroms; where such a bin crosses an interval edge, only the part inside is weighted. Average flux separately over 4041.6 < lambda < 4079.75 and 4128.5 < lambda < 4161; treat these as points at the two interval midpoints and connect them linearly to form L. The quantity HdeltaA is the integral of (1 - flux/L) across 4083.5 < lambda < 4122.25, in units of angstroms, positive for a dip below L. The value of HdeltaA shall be -0.8 angstroms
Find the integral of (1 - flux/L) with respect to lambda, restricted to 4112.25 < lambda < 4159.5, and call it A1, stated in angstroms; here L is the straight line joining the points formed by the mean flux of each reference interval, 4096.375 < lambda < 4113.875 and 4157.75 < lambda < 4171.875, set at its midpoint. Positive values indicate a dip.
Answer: -3.3 angstroms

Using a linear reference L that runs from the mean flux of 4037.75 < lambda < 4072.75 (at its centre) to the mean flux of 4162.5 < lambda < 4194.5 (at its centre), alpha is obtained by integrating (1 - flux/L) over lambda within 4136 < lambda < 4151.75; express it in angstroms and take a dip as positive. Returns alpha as 0.2 angstroms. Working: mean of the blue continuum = 12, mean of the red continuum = 12.4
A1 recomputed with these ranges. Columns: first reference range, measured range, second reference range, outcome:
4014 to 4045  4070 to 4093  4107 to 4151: -0.9 angstroms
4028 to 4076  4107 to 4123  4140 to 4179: -1.0 angstroms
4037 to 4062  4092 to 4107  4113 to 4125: 2.7 angstroms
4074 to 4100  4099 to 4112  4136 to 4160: 1.8 angstroms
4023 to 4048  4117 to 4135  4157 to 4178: -0.6 angstroms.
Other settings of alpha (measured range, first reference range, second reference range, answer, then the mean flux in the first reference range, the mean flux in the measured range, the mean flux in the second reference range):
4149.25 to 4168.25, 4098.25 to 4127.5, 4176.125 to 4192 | 0.5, 11.9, 11.8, 12.2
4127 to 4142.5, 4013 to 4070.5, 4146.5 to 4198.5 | 0.4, 12.3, 11.9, 12.1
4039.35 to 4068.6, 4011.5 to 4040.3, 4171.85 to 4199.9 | 0.6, 12.5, 12.2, 12.2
